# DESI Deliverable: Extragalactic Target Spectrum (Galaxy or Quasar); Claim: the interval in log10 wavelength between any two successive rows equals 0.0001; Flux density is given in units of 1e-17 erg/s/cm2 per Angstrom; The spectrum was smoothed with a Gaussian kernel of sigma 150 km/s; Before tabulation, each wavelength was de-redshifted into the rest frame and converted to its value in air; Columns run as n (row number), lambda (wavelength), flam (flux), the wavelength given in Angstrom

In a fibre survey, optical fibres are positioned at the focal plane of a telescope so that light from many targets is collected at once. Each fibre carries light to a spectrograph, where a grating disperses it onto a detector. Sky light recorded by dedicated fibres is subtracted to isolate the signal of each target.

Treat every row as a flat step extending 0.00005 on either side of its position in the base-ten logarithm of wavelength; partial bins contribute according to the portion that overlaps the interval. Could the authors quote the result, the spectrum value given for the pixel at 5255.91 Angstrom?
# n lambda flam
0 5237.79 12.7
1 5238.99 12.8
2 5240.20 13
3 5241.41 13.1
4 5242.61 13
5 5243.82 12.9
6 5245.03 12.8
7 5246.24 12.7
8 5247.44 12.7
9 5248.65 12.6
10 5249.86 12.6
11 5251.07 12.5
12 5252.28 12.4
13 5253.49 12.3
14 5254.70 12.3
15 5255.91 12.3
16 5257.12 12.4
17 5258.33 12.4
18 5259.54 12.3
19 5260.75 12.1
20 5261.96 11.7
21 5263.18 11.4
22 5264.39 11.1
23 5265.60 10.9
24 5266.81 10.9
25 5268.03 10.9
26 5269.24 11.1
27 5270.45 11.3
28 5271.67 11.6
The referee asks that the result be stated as 12.3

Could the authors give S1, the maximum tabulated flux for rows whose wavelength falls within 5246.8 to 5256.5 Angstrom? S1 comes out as 12.7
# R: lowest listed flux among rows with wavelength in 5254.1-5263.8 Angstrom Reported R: 11.4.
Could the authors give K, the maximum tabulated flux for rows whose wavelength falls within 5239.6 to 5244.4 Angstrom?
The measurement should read 13.1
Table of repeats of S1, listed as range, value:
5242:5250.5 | 13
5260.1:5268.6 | 12.1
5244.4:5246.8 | 12.8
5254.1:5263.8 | 12.4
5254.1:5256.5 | 12.3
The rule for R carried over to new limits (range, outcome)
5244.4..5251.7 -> 12.5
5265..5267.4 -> 10.9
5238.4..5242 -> 12.8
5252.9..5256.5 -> 12.3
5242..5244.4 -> 12.9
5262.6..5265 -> 11.1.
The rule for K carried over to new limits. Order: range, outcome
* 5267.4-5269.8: 11.1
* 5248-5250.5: 12.6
